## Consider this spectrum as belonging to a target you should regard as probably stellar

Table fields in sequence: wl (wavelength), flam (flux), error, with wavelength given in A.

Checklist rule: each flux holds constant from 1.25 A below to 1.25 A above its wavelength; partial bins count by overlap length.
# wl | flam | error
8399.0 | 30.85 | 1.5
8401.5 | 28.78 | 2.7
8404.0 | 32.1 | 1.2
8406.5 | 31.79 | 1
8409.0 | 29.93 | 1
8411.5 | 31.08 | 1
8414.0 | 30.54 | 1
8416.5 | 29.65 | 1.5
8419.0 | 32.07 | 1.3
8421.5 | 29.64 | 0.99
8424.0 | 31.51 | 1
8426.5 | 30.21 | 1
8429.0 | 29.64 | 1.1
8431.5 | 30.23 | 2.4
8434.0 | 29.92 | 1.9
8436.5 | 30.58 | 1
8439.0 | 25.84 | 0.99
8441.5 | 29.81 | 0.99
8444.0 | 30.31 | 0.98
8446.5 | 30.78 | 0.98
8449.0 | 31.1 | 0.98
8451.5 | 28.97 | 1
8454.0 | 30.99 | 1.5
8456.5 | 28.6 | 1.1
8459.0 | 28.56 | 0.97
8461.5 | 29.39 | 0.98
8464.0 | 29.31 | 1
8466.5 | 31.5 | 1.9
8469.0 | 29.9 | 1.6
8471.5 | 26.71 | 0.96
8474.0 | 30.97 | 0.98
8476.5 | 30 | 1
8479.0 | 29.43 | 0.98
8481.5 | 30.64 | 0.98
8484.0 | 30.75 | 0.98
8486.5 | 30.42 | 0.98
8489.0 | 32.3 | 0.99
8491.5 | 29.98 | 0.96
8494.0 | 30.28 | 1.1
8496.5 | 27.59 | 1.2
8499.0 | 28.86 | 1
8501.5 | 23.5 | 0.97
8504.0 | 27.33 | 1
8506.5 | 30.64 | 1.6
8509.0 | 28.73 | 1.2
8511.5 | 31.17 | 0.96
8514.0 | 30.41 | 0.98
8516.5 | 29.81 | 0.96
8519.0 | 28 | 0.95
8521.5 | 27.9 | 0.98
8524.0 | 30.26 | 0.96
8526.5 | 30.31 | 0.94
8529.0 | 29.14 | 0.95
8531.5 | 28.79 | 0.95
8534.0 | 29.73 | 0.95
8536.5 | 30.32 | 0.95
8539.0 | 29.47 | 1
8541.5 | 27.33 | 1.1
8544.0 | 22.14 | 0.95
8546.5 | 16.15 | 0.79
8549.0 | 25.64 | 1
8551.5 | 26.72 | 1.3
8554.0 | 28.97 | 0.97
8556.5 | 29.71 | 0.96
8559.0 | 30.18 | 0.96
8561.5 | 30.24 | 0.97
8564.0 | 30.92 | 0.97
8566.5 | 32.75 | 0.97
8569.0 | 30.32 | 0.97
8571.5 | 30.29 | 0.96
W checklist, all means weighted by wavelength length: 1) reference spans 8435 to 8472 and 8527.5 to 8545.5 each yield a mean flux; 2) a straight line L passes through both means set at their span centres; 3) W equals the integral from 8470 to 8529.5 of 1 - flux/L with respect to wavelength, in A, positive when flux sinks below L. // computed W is -1.5 A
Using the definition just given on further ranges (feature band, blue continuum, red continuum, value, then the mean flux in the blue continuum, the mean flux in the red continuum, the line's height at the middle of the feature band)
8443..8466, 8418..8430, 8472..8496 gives 0.48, 30.6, 30.3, 30.5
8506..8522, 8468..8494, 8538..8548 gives -1.71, 30.1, 23.7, 26.7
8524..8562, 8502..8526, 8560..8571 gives 3.15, 29.2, 31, 30.2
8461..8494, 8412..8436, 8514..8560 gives -1.04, 30.4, 27.9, 29.2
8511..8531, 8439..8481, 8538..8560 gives -1.66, 29.7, 26.2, 27.3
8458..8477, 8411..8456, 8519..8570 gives 0.02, 30.1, 28.3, 29.6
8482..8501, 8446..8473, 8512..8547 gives -0.56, 29.6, 28.2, 28.9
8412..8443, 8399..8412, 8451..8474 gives 0.23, 30.7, 29.4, 30.2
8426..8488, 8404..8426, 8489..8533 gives 0.56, 30.8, 29.1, 30.1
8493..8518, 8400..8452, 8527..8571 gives 0.10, 30.2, 28.2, 28.9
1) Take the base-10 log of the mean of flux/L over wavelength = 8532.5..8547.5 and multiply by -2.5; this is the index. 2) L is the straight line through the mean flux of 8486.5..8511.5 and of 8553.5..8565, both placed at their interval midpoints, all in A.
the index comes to 0.14 mag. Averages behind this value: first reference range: 29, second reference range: 30.1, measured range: 26.1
